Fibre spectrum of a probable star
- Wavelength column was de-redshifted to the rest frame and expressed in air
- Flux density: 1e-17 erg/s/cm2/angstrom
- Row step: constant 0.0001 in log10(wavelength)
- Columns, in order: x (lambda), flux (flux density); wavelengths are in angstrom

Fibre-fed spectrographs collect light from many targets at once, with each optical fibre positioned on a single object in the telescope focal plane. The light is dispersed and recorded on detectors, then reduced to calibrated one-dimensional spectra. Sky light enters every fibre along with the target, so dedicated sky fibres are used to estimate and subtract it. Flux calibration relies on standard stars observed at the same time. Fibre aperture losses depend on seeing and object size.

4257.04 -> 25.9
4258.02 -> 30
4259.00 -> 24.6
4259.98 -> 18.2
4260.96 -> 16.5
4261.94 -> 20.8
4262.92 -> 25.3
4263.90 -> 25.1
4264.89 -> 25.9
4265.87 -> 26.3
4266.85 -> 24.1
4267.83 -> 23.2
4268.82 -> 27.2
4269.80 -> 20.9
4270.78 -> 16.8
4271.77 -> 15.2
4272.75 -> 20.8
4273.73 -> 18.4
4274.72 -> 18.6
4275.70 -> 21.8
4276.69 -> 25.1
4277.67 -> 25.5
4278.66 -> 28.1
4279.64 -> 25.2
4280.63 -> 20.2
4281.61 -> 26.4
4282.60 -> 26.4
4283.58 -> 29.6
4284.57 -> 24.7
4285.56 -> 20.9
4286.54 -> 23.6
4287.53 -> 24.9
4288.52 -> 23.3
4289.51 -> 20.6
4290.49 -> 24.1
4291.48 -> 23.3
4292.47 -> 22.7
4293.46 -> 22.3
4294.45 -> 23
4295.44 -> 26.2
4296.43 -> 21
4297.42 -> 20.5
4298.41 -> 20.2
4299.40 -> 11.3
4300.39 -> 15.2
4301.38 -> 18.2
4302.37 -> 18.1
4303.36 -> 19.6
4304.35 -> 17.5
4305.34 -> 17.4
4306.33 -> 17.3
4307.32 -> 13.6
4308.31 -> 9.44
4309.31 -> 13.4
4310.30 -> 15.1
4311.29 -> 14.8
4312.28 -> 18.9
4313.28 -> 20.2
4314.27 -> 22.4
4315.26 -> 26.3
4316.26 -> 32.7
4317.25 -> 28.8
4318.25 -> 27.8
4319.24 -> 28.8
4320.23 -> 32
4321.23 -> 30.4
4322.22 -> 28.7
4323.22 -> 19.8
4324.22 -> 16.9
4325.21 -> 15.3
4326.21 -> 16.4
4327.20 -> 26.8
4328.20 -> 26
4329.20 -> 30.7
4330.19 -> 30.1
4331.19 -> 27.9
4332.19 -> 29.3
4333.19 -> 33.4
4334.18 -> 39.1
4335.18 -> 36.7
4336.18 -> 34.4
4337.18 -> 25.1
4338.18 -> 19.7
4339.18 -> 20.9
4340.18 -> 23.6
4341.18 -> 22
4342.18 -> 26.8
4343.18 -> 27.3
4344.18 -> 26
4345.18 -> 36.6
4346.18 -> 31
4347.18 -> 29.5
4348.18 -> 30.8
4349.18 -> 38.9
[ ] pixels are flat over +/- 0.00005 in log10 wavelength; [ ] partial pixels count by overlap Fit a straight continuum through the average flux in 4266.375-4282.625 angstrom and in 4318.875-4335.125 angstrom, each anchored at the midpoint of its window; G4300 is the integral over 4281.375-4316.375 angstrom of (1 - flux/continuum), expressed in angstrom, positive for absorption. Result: 5.7 angstrom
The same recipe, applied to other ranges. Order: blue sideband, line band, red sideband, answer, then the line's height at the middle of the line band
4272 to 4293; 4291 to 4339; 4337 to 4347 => 3.7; 24.9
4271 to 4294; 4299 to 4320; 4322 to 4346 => 4.6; 24.9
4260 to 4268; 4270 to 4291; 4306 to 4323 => 0.0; 22.9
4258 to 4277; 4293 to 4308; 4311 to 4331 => 3.2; 23.8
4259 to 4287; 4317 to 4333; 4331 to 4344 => 0.6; 27.1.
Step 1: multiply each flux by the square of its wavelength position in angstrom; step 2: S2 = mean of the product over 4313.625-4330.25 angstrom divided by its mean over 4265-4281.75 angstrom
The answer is 1.16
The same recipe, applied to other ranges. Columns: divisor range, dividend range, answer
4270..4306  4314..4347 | 1.29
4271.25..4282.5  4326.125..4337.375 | 1.38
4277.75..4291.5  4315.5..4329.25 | 1.07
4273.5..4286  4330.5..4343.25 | 1.20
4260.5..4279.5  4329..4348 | 1.33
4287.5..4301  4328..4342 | 1.37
